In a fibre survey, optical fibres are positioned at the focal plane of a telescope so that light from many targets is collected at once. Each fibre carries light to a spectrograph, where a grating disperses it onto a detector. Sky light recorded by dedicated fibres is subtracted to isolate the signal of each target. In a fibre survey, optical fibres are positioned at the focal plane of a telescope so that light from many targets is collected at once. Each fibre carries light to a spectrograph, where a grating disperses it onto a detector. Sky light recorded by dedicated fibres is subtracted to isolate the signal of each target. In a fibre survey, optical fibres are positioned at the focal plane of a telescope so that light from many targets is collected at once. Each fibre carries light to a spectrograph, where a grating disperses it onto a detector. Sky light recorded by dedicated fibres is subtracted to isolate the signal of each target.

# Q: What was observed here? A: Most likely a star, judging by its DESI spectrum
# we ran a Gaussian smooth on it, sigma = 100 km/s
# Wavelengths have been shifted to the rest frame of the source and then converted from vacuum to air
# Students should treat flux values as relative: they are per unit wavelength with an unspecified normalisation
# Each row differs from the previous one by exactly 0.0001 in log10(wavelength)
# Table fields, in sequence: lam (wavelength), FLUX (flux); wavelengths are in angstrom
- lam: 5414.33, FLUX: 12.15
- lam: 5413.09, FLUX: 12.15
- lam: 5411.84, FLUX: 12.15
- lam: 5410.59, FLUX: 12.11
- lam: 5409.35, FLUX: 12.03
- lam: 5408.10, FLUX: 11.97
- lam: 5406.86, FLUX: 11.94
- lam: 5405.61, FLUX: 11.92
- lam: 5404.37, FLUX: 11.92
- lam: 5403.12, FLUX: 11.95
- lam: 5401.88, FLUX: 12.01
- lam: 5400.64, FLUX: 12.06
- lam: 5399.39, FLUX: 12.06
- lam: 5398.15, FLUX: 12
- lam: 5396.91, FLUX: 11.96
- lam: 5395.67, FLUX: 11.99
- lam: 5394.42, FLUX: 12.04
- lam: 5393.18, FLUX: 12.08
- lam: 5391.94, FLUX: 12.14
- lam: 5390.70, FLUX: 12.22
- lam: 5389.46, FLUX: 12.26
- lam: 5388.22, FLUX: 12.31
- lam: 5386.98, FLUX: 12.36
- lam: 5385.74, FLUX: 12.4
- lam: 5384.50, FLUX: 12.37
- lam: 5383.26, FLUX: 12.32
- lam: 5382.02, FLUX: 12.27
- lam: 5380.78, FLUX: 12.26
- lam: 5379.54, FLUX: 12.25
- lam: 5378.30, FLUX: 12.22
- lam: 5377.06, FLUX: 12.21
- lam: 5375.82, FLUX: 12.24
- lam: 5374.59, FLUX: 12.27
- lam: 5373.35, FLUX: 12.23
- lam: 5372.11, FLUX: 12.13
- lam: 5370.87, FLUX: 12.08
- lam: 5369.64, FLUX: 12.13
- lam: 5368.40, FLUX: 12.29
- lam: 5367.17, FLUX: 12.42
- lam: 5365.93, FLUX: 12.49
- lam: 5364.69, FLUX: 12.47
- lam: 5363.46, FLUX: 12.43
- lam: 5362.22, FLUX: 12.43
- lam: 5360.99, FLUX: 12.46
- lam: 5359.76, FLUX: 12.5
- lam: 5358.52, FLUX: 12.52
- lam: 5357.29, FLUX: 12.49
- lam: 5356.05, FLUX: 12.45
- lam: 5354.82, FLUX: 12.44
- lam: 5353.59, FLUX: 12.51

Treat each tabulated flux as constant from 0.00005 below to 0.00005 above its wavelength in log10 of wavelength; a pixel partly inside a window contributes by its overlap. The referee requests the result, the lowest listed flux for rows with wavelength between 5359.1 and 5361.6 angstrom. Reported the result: 12.46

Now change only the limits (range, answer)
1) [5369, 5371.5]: 12.08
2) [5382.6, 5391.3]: 12.22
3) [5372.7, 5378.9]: 12.21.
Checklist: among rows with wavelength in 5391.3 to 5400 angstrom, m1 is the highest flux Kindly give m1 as 12.14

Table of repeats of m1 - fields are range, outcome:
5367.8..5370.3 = 12.29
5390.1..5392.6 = 12.22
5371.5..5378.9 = 12.27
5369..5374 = 12.23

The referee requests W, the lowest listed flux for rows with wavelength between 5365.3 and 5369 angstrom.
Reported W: 12.29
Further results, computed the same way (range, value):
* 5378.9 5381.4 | 12.25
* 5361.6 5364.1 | 12.43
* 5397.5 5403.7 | 11.95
